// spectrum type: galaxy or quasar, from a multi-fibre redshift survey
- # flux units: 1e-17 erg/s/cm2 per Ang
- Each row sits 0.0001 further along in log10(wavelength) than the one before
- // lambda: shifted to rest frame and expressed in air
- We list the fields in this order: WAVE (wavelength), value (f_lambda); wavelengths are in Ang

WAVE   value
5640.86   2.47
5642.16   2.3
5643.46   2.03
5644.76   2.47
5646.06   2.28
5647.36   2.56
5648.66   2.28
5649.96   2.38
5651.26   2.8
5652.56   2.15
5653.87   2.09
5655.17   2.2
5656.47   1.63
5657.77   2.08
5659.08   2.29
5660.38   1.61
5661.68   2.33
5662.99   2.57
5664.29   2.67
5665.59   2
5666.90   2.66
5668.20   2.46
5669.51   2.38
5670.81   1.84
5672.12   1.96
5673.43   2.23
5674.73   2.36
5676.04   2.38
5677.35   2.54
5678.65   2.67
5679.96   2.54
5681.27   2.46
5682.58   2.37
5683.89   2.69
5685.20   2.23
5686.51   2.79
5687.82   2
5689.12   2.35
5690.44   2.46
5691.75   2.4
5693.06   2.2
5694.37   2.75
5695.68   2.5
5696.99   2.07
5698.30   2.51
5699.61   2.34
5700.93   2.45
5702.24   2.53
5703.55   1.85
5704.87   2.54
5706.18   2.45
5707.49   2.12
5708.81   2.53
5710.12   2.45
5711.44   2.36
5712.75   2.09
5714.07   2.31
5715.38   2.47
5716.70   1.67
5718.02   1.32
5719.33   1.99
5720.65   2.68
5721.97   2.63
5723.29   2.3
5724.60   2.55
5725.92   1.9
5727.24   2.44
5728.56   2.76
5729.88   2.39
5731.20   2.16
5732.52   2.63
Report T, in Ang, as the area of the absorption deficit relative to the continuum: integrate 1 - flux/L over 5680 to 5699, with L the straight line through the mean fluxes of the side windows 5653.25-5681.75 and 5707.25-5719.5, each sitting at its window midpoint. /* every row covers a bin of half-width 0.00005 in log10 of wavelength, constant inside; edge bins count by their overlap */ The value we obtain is -1.8 Ang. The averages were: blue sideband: 2.27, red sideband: 2.14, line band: 2.42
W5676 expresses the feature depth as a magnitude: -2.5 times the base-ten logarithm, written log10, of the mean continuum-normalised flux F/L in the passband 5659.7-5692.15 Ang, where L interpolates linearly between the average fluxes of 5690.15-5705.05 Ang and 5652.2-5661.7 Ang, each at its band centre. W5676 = -0.08 mag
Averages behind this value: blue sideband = 2.03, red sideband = 2.38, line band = 2.36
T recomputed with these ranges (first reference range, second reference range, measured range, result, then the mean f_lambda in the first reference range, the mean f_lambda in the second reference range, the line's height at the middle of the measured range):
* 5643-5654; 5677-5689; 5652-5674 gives 2.0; 2.35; 2.47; 2.4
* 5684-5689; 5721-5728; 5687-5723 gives 1.3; 2.38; 2.38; 2.38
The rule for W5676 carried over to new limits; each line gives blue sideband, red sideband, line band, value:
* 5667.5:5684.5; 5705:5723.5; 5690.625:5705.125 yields -0.03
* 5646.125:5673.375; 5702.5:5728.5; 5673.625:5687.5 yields -0.11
